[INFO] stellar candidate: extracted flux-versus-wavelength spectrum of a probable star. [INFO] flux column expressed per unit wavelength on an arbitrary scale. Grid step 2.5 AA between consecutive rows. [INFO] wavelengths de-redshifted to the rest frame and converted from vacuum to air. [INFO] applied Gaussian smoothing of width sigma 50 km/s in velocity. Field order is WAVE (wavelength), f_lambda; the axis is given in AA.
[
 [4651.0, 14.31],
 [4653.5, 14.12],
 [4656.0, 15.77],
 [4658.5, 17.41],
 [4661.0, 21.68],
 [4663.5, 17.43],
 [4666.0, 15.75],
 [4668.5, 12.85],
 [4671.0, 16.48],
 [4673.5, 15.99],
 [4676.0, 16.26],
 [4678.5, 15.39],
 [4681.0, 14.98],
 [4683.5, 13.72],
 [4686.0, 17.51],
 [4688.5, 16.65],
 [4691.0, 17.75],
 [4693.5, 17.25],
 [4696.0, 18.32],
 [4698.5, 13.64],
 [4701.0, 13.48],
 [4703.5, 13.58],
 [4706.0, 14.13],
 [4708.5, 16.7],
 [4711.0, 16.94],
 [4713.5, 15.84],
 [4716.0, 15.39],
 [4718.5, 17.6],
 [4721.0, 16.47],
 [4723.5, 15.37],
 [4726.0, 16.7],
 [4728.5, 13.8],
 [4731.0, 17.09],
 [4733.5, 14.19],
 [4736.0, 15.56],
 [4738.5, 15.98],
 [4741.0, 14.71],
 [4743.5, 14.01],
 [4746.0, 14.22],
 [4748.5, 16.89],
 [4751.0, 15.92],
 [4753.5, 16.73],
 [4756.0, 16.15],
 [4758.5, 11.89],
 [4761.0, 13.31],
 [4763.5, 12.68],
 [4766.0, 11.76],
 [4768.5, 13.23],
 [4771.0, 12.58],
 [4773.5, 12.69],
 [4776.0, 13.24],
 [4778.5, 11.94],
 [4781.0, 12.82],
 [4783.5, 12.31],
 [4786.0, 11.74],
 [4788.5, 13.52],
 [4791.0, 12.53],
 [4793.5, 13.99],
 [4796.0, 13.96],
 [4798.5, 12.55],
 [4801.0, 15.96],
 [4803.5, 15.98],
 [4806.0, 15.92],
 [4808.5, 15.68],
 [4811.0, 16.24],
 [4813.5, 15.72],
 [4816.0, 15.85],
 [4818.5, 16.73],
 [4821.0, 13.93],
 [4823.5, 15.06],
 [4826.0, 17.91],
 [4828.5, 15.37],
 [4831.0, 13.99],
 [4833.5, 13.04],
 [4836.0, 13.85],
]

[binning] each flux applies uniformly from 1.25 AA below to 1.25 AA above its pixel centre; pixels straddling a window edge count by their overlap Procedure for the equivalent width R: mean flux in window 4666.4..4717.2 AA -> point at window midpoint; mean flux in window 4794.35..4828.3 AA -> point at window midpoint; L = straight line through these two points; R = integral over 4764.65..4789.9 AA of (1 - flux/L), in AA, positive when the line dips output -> 4.8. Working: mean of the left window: 15.6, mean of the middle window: 12.6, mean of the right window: 15.5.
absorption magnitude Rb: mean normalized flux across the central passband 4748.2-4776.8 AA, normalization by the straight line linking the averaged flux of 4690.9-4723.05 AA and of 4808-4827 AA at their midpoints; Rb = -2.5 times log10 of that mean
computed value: 0.148 mag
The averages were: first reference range 15.9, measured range 13.8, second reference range 15.9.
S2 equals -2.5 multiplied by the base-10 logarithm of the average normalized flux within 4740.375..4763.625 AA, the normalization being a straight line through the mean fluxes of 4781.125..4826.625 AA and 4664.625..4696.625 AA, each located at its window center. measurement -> 0.04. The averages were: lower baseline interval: 16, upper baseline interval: 14.7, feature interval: 14.7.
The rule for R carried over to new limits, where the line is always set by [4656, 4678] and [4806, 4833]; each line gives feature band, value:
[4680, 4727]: 1.4 AA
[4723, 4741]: 0.8 AA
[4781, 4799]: 3.2 AA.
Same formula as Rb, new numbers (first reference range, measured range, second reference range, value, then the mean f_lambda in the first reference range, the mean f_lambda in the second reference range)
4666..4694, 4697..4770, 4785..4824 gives 0.03 mag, 15.9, 14.7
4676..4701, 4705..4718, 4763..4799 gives -0.05 mag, 16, 12.8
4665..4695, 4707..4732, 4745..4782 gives -0.09 mag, 15.9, 13.7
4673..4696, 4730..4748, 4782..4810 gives 0.00 mag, 16.3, 14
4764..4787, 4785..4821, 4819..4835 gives -0.07 mag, 12.5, 15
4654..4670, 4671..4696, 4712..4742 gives 0.01 mag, 16.7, 15.7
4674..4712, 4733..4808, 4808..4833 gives 0.12 mag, 15.8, 15.6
